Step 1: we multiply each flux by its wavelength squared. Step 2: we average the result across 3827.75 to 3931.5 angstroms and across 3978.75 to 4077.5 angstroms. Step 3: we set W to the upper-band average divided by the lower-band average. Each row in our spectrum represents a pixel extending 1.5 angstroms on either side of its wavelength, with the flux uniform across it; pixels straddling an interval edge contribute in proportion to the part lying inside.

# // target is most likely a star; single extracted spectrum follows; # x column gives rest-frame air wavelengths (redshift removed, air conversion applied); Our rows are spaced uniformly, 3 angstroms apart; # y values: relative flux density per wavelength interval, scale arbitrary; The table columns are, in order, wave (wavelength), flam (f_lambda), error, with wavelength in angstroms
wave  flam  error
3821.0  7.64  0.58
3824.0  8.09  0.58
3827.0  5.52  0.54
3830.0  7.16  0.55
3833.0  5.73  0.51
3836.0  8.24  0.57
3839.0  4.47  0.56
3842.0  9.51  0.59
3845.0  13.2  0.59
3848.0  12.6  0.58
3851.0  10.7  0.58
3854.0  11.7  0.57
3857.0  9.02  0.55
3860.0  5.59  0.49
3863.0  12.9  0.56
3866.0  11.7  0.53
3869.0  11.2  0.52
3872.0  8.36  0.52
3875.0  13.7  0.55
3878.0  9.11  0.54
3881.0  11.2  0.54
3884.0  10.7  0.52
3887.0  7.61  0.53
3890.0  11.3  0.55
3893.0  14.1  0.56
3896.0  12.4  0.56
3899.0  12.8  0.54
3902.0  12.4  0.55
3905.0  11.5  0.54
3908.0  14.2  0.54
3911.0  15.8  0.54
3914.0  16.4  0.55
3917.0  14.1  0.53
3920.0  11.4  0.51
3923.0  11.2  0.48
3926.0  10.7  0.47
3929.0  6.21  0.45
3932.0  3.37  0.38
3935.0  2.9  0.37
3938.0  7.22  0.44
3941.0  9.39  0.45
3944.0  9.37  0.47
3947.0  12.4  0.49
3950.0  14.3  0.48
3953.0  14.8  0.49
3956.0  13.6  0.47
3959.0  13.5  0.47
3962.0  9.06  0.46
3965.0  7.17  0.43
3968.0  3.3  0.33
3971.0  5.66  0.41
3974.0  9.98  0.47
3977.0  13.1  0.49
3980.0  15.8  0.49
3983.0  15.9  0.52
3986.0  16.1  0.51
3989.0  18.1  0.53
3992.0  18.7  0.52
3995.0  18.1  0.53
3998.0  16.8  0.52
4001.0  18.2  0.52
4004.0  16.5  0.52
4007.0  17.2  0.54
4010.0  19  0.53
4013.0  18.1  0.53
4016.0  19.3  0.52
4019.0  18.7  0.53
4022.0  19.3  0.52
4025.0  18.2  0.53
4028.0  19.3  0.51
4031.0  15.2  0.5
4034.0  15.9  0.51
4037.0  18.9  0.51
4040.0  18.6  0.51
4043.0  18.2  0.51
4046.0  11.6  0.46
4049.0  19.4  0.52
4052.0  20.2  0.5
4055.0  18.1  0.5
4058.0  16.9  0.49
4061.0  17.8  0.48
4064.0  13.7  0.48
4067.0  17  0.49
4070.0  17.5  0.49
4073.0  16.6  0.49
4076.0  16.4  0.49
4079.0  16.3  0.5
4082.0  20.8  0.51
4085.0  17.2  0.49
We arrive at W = 1.75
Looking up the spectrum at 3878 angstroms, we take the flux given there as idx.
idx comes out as 9.11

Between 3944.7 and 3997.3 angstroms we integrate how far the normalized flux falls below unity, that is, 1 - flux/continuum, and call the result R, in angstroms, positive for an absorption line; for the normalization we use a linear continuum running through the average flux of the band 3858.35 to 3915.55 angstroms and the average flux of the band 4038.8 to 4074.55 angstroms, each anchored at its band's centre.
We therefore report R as 5.58 angstroms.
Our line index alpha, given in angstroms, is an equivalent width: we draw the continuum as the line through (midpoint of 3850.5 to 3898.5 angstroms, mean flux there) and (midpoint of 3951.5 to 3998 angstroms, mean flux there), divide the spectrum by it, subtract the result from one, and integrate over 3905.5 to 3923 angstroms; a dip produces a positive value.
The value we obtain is -3.5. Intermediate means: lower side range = 10.7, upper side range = 13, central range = 13.9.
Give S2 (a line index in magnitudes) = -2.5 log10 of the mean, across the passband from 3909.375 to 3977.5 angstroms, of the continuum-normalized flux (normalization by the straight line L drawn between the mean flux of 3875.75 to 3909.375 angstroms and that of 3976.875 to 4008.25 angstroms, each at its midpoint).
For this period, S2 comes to 0.356 mag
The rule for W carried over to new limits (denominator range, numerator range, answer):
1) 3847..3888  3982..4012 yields 1.79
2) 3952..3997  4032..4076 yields 1.38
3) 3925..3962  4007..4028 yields 1.98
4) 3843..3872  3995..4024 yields 1.81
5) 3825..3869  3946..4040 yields 1.79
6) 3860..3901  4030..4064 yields 1.68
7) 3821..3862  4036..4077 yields 2.23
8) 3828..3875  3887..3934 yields 1.25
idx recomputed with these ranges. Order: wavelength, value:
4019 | 18.7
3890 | 11.3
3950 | 14.3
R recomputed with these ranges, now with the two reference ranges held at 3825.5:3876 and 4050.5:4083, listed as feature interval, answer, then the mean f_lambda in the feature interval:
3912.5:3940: 6.38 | 9.28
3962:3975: 6.68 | 6.69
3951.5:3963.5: 0.53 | 12.7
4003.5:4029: -4.87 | 18.5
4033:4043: -1.02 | 18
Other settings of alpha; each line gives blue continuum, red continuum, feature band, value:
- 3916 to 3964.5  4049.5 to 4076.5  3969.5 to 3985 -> 0.2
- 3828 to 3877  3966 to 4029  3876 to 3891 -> 1.3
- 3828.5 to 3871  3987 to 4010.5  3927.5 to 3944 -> 9.4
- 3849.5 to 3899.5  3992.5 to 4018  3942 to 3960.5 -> 2.6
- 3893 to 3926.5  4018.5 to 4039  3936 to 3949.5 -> 4.5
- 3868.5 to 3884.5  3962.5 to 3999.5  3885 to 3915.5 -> -4.2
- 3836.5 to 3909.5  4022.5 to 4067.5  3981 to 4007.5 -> -3.2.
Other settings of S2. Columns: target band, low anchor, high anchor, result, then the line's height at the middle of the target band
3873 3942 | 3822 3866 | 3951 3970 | -0.130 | 9.65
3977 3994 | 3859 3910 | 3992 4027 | 0.017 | 16.9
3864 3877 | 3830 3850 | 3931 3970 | -0.242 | 8.98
